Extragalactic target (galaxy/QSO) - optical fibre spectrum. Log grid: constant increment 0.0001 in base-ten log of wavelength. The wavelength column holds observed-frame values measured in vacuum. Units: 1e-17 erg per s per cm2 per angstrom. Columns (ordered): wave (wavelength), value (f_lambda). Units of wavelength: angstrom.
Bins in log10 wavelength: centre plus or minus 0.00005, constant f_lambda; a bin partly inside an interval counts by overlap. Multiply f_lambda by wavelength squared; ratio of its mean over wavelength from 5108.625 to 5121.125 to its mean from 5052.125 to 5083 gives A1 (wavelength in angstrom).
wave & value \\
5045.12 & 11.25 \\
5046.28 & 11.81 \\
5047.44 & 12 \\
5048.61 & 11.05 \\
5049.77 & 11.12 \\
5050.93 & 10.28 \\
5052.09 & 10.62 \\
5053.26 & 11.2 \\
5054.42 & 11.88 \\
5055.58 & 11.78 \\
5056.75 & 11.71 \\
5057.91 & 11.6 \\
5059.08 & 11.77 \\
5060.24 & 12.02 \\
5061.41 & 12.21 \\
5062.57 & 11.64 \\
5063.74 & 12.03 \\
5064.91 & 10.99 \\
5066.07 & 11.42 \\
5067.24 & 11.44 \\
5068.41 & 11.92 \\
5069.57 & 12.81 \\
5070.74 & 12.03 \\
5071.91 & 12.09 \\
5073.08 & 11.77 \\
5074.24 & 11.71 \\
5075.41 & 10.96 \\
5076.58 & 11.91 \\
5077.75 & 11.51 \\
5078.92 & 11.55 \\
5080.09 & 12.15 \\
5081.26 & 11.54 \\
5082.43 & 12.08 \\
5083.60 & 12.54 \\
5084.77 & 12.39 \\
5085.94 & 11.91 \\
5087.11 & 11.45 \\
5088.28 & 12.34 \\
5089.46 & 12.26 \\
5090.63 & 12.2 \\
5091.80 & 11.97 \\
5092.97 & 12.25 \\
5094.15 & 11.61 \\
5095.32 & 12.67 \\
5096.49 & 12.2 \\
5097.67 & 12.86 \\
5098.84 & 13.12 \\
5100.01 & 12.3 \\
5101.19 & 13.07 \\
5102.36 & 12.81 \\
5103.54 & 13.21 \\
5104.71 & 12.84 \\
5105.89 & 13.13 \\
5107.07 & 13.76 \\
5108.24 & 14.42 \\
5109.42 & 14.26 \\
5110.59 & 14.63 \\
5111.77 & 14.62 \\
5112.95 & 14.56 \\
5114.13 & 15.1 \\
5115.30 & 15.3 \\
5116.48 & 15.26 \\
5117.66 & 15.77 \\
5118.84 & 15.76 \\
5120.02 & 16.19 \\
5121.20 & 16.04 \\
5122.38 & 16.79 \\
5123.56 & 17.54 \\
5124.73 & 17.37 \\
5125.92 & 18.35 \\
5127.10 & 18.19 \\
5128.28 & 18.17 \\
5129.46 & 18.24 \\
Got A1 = 1.3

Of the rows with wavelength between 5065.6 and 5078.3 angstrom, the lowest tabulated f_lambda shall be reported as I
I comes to 10.96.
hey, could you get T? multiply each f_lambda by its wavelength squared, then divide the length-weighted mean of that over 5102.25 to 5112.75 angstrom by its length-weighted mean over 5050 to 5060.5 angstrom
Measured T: 1.2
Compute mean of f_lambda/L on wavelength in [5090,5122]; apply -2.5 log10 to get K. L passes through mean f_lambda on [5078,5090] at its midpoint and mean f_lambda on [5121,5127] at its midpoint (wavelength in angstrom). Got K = 0.09 mag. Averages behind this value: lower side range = 12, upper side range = 17.4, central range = 13.8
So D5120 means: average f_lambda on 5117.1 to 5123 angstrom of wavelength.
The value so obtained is 16.1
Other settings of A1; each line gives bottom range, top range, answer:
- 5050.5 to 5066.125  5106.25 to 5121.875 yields 1.33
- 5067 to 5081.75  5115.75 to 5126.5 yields 1.43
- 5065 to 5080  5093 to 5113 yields 1.14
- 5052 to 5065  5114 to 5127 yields 1.44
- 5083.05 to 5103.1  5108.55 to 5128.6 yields 1.31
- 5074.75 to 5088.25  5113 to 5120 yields 1.32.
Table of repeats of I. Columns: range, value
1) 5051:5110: 10.62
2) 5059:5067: 10.99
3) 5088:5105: 11.61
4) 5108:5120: 14.26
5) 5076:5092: 11.45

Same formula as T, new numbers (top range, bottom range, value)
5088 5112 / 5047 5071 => 1.14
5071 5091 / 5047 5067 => 1.05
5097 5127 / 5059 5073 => 1.27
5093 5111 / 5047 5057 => 1.18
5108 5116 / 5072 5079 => 1.29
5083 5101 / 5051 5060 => 1.09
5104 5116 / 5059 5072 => 1.22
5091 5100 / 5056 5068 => 1.07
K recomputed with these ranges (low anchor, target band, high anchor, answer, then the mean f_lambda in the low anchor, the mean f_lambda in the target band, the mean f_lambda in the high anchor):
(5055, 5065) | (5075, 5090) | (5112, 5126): 0.13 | 11.8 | 11.9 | 16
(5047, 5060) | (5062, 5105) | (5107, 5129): 0.12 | 11.4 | 12.1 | 16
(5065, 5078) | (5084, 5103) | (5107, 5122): 0.10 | 11.8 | 12.3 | 15.1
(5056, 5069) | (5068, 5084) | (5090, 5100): 0.01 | 11.7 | 11.9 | 12.4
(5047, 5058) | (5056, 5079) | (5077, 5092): -0.01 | 11.3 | 11.8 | 12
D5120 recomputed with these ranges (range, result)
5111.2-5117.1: 15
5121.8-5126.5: 17.5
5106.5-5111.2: 14.3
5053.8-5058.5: 11.7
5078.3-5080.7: 11.8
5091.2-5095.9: 12.1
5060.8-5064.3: 11.9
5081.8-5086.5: 12.2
